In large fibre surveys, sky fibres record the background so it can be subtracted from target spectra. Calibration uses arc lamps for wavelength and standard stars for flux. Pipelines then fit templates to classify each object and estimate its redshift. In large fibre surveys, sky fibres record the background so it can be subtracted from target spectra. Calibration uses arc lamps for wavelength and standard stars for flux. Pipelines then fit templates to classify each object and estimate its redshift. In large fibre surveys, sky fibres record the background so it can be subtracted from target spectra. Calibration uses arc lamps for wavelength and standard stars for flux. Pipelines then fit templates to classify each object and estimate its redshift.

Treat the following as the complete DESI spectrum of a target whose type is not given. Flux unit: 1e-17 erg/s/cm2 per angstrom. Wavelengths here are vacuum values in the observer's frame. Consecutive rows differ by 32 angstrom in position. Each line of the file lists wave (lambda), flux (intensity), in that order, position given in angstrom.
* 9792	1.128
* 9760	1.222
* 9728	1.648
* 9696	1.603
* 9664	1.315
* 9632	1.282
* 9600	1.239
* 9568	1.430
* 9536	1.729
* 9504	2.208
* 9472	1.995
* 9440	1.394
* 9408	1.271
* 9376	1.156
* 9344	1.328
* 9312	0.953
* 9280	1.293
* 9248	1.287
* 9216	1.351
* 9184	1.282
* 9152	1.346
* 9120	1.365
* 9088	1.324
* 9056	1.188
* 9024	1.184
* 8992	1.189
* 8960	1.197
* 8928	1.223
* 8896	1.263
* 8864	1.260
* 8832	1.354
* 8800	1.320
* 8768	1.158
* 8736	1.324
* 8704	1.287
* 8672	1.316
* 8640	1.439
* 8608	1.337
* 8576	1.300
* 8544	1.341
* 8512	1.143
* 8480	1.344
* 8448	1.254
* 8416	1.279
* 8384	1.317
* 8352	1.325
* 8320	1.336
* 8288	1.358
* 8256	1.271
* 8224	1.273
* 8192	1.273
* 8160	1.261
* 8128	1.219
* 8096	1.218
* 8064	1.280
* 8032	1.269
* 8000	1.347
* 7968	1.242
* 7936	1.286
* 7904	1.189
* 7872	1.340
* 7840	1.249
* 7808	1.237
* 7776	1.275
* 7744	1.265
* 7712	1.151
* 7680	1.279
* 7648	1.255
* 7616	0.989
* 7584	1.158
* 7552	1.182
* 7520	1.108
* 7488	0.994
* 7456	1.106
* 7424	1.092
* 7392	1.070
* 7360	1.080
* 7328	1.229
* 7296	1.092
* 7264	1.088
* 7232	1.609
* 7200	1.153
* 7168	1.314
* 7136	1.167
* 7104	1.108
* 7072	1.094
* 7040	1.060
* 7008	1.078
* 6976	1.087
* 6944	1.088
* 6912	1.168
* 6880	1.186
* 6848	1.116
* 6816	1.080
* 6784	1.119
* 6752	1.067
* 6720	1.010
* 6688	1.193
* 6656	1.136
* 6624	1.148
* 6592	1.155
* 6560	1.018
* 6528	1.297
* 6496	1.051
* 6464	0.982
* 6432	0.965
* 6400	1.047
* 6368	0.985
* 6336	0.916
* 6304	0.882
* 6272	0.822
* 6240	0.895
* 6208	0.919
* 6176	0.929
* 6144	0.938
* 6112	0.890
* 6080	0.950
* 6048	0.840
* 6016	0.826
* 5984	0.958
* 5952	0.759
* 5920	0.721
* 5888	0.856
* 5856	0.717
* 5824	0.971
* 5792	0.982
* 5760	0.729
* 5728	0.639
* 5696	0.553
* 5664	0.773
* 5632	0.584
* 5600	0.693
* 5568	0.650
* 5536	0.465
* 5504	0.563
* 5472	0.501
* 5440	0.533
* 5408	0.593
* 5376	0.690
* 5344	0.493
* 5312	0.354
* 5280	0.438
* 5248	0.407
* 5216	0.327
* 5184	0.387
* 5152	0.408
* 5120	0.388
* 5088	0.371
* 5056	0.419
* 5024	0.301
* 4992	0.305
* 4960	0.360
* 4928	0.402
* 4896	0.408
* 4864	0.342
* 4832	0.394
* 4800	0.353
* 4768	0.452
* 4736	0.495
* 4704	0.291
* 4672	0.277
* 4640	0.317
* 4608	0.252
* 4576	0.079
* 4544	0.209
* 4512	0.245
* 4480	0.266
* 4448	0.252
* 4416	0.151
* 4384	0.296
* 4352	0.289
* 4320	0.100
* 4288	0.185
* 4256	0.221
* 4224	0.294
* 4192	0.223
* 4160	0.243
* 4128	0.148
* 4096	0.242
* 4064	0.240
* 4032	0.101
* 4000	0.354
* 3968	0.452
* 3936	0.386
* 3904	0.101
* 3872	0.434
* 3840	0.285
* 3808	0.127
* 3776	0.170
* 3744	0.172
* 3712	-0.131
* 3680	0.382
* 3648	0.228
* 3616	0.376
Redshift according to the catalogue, 0.445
